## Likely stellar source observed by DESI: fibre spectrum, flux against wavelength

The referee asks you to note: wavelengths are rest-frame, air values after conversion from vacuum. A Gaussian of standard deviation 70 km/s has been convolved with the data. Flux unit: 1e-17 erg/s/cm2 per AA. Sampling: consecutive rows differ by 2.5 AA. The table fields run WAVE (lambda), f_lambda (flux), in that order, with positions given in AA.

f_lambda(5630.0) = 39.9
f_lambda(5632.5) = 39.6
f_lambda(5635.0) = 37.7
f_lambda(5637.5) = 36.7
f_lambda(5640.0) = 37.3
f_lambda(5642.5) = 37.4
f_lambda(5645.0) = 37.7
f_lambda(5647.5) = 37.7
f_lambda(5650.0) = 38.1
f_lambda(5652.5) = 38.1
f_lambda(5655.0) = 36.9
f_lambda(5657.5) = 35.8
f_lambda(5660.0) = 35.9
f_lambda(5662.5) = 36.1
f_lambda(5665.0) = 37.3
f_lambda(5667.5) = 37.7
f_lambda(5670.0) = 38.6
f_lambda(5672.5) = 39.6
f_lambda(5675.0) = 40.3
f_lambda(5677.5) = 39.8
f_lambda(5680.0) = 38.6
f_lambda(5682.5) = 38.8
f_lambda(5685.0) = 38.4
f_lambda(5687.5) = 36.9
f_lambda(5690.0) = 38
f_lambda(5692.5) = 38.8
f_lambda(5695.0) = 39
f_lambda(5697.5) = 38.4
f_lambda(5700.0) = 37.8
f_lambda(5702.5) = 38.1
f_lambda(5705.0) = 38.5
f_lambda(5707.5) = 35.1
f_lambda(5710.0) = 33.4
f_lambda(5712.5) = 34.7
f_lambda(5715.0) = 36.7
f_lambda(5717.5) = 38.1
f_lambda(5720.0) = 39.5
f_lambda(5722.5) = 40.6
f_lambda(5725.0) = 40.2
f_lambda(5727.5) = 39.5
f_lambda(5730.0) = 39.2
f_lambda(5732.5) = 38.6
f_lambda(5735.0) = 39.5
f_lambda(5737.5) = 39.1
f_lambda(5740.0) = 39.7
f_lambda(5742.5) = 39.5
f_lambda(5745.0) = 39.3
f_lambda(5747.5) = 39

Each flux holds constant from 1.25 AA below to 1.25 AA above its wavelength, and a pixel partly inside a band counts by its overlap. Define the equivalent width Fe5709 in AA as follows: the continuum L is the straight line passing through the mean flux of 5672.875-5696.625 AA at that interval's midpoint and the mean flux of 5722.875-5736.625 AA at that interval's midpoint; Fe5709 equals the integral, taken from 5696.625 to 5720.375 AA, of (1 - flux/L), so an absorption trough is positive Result 1.34 AA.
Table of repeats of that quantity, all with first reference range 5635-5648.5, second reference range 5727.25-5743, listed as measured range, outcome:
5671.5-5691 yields -0.32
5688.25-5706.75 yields 0.13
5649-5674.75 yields 0.19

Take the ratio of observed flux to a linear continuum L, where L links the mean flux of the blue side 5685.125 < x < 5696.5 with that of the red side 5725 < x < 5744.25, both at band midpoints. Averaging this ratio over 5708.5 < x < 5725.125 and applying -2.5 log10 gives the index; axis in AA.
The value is 0.043 mag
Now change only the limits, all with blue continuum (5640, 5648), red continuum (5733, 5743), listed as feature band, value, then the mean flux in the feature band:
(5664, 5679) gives -0.02 mag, 38.9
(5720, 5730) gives -0.02 mag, 39.9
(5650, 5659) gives 0.02 mag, 37.1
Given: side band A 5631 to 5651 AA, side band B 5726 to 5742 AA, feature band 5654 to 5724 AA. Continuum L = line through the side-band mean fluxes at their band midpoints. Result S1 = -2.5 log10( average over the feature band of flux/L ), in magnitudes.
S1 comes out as 0.02 mag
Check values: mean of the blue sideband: 37.8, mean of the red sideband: 39.3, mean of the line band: 37.8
